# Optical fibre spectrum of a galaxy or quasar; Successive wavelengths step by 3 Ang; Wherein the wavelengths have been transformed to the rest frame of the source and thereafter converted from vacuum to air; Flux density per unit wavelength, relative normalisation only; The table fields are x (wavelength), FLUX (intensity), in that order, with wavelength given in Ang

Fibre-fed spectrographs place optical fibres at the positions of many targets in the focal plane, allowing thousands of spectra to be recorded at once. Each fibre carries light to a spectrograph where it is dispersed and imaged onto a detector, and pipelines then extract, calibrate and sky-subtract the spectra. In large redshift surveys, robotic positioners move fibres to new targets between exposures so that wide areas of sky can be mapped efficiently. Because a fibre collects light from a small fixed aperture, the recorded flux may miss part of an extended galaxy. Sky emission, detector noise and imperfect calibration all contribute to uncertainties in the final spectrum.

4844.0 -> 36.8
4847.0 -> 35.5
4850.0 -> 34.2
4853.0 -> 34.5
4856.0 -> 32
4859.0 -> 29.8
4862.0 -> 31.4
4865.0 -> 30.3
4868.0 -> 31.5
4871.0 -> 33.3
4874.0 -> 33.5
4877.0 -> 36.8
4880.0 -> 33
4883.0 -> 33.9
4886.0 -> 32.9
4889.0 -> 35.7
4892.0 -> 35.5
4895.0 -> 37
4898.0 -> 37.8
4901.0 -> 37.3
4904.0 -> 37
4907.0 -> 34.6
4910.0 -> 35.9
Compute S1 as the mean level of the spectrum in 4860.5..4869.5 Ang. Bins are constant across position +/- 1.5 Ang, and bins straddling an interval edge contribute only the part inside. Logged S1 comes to 31.1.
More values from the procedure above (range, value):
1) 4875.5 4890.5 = 34.5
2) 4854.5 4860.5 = 30.9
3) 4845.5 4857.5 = 34.1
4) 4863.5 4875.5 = 32.1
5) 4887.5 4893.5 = 35.6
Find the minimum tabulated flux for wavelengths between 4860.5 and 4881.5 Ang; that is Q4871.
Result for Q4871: 30.3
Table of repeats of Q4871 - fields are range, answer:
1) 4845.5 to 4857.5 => 32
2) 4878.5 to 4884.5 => 33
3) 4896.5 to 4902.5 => 37.3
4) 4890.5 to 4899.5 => 35.5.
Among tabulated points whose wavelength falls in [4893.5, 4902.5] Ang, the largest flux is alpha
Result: 37.8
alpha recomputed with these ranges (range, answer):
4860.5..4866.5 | 31.4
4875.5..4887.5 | 36.8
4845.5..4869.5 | 35.5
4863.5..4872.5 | 33.3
